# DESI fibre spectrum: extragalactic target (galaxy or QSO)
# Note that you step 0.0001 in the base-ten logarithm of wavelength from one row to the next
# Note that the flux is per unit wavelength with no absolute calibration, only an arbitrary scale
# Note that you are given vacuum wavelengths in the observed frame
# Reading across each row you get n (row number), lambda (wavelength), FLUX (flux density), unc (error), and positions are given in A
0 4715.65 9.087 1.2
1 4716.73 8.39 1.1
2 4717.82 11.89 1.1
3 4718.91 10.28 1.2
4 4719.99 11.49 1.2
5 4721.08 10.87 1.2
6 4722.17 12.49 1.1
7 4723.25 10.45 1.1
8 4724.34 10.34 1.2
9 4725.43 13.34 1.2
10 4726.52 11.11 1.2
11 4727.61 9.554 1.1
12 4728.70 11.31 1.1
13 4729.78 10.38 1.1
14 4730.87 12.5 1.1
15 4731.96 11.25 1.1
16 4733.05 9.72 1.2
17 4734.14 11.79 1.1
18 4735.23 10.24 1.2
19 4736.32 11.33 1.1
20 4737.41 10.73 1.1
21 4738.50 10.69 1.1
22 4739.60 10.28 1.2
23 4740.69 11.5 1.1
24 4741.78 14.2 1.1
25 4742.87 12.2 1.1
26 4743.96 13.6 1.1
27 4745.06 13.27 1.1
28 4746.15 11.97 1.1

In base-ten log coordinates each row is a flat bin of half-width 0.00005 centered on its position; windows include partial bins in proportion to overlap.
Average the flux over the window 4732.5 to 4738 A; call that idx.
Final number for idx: 10.8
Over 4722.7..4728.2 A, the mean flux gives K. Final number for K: 11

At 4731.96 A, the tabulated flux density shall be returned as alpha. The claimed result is 11.25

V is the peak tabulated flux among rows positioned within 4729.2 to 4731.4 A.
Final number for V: 12.5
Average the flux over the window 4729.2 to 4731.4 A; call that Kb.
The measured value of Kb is 11.5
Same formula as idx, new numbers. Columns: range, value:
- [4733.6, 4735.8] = 11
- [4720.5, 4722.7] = 11.6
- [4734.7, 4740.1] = 10.6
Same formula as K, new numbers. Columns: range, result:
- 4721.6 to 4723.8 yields 11.5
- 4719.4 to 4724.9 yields 11.1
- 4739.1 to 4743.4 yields 12.1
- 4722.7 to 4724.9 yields 10.4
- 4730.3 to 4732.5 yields 11.9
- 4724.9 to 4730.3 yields 11.1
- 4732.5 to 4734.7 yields 10.8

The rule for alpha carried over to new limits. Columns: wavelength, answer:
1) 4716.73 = 8.39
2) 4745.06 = 13.27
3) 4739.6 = 10.28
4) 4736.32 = 11.33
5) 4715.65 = 9.087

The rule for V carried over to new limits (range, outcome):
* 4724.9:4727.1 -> 13.34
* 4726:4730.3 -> 11.31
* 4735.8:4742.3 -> 14.2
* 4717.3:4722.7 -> 12.49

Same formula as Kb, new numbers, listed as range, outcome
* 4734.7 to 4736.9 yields 10.8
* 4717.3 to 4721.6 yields 11.1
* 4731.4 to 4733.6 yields 10.5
